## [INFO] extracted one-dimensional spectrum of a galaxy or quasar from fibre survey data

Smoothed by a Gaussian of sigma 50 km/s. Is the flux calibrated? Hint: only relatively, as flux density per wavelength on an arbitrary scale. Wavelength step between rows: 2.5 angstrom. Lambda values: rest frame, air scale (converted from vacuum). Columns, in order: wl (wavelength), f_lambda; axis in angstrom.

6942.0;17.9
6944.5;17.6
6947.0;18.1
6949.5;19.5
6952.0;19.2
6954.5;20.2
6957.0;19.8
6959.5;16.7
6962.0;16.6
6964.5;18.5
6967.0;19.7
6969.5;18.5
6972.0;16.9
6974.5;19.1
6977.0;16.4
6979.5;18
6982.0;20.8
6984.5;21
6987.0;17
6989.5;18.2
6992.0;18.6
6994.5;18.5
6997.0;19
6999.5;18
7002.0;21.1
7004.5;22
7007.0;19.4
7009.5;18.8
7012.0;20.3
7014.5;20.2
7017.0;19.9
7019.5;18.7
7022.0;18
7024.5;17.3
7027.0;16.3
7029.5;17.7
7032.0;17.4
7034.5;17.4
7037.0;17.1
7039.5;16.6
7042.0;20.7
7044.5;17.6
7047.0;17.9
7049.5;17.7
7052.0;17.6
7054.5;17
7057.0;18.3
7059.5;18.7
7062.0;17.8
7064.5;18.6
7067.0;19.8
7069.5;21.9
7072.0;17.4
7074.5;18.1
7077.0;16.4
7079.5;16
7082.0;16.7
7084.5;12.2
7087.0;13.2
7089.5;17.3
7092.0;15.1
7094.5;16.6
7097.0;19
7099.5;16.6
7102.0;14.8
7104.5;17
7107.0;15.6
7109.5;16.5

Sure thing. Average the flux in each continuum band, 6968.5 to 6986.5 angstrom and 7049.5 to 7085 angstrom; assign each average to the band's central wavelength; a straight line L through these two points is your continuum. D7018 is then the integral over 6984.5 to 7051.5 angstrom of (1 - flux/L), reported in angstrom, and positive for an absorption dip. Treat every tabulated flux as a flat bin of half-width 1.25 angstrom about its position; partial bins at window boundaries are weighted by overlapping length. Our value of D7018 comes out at -1.25 angstrom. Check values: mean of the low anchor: 18.6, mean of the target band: 18.6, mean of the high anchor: 17.7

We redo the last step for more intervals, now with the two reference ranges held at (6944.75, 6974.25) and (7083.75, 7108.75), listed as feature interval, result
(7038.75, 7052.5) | -1.0 angstrom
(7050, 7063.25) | -1.0 angstrom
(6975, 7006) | -2.0 angstrom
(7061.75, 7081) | -2.3 angstrom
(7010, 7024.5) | -1.5 angstrom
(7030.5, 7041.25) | -0.2 angstrom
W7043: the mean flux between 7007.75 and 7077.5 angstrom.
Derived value 18.3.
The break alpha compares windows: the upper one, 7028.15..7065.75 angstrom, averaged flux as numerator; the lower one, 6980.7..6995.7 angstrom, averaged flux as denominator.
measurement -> 0.94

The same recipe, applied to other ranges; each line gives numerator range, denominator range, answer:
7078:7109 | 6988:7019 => 0.82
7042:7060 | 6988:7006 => 0.93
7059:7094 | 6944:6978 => 0.93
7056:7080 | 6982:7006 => 0.95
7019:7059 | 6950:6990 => 0.95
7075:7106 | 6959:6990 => 0.87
